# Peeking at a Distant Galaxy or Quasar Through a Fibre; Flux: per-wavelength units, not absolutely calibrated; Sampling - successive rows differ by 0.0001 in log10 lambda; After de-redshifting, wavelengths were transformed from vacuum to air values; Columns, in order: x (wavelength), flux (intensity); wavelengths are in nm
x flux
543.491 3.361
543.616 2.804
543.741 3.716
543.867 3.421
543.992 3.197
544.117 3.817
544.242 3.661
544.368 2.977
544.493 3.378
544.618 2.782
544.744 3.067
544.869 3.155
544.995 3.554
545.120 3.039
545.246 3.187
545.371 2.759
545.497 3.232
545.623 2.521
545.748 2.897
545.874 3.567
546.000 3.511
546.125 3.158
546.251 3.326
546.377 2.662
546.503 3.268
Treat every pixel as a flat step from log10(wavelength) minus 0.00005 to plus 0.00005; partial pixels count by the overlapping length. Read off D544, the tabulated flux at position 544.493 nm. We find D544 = 3.378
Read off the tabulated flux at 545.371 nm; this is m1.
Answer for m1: 2.759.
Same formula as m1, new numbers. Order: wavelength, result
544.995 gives 3.554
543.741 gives 3.716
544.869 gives 3.155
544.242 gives 3.661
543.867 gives 3.421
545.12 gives 3.039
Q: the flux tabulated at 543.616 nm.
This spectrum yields 2.804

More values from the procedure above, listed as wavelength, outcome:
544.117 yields 3.817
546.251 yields 3.326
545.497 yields 3.232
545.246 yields 3.187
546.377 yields 2.662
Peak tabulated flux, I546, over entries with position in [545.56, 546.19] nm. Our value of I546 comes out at 3.567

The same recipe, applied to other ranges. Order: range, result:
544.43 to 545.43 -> 3.554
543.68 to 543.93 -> 3.716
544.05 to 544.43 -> 3.817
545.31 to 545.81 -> 3.232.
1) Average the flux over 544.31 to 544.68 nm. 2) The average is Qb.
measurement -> 3.05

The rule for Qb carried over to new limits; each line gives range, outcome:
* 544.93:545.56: 3.15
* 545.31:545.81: 2.85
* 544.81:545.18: 3.25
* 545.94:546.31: 3.33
